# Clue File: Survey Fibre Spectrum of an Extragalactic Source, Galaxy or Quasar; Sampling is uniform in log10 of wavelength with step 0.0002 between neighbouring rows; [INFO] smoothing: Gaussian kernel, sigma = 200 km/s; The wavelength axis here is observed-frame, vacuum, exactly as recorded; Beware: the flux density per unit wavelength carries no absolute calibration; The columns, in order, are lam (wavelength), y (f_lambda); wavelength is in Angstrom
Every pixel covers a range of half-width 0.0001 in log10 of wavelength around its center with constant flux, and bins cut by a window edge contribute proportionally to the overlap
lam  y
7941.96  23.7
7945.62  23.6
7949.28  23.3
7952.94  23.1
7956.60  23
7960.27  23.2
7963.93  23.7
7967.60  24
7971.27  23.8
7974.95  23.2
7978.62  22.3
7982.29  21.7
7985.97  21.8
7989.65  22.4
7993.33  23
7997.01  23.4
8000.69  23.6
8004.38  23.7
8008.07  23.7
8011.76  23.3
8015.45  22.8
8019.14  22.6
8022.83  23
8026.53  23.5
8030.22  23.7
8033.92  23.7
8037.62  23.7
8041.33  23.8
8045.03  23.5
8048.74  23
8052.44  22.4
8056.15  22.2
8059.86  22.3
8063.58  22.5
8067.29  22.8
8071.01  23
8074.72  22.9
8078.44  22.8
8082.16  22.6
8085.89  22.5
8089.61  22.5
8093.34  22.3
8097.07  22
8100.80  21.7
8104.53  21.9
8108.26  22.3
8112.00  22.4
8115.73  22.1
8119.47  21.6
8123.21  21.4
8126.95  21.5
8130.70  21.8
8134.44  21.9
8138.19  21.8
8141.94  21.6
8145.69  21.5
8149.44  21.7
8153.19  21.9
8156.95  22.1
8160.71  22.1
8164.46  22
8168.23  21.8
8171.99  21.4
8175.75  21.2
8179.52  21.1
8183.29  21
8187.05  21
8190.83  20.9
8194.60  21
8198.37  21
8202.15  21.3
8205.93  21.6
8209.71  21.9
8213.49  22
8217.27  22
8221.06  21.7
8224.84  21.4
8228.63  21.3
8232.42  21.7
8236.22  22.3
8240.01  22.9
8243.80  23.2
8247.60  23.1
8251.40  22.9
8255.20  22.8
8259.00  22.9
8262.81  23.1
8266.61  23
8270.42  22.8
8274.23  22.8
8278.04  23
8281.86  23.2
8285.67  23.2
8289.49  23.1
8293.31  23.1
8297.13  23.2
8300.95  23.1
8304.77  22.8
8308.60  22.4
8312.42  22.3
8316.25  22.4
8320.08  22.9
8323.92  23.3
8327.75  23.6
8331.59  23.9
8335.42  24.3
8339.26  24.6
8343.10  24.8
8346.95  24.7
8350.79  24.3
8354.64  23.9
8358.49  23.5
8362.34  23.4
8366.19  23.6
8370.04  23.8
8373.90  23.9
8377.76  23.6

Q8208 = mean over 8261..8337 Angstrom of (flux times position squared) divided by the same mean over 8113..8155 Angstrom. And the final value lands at 1.11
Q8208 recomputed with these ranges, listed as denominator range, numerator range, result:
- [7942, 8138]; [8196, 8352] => 1.06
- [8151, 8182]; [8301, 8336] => 1.10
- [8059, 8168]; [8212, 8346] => 1.08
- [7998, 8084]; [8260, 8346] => 1.07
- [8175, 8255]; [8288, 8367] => 1.11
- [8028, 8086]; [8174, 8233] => 0.96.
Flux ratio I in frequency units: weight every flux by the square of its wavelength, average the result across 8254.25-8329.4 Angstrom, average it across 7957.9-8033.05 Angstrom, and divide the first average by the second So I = 1.1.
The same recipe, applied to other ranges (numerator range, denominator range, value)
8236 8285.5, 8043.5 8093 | 1.06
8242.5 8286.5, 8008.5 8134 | 1.07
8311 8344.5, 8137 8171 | 1.13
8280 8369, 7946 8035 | 1.10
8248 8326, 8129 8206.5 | 1.10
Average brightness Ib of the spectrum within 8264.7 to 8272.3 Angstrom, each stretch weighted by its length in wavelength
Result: 22.9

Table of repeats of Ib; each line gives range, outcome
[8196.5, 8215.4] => 21.6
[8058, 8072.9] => 22.7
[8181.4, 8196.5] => 21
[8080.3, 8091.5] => 22.5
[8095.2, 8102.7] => 21.8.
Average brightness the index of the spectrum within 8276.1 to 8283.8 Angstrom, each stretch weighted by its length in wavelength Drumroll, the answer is 23.1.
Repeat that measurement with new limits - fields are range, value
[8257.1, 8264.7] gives 23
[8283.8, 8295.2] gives 23.1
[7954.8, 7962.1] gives 23.1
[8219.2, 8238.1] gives 21.7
